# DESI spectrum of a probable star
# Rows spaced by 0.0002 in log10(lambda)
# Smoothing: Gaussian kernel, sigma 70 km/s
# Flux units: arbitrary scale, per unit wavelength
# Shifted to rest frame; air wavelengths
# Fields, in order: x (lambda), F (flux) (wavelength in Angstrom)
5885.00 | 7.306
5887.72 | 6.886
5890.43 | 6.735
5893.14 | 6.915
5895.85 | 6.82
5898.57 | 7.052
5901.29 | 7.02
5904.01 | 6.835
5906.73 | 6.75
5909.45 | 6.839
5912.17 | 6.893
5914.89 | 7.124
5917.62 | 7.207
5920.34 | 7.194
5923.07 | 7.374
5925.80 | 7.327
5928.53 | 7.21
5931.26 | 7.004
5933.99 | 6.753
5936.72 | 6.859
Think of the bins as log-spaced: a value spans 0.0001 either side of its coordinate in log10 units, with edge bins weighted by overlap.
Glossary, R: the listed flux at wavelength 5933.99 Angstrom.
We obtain 6.753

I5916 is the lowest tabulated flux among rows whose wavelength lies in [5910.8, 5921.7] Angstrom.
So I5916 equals 6.893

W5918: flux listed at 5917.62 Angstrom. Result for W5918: 7.207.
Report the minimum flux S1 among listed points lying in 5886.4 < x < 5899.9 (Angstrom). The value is 6.735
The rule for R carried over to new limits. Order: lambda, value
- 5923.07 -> 7.374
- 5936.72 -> 6.859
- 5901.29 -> 7.02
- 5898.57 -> 7.052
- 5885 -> 7.306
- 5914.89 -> 7.124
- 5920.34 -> 7.194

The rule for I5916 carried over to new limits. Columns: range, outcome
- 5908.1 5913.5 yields 6.839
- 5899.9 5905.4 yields 6.835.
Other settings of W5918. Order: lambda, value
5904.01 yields 6.835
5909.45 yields 6.839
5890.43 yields 6.735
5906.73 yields 6.75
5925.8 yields 7.327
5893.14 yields 6.915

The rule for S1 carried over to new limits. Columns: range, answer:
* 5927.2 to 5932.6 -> 7.004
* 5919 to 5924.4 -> 7.194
